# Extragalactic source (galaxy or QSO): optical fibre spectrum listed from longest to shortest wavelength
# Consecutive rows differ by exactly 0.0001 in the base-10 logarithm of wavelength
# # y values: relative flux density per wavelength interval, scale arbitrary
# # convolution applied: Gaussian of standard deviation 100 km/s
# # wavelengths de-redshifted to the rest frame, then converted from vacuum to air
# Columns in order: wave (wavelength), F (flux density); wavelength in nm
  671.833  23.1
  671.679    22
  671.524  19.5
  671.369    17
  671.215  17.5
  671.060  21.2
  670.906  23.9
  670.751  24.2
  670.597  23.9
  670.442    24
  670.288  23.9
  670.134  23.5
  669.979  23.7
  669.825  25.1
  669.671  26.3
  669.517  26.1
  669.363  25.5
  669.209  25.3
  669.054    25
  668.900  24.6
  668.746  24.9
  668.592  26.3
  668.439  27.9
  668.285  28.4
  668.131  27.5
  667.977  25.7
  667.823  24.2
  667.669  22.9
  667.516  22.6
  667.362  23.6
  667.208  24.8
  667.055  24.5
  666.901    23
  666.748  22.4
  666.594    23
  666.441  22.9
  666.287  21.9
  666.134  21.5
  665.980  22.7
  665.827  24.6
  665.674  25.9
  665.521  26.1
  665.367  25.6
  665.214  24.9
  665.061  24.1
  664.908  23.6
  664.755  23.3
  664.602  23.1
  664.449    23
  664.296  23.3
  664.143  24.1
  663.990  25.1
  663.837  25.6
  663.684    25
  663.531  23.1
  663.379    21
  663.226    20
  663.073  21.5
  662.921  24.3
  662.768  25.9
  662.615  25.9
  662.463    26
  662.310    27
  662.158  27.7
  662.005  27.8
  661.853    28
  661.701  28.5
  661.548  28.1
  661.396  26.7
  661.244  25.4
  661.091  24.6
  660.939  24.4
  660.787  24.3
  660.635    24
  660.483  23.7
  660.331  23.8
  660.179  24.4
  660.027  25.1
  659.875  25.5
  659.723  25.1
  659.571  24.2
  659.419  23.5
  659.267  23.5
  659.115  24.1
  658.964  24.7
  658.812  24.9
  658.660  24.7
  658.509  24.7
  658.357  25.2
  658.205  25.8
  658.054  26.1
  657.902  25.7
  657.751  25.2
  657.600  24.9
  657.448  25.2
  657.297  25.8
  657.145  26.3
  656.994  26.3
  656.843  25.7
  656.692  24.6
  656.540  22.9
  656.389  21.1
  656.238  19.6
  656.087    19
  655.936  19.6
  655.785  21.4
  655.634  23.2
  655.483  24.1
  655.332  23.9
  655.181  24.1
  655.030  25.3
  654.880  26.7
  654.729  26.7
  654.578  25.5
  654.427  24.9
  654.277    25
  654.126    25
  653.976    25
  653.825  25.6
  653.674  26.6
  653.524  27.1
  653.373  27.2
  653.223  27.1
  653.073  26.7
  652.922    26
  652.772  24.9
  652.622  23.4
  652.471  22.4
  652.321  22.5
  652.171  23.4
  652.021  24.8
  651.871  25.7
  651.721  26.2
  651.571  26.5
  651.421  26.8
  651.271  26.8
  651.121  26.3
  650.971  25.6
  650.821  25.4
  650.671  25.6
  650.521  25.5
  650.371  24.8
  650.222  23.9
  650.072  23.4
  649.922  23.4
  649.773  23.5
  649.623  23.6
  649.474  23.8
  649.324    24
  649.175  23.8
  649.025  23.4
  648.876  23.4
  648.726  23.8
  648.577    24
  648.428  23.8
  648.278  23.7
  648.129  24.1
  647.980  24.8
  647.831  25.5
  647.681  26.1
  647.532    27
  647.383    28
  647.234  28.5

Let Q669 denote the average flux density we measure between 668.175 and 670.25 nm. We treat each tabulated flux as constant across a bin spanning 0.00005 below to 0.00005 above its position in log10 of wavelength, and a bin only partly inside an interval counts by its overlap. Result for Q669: 25.6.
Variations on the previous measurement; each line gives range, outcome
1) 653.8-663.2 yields 24.8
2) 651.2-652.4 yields 25.3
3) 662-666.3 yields 24.2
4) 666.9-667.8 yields 23.7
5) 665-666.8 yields 23.8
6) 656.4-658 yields 25.1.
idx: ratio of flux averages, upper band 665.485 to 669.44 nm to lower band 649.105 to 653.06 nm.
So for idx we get 0.99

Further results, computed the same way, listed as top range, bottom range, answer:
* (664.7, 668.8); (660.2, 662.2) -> 0.94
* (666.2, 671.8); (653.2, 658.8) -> 0.97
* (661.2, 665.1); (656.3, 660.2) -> 1.00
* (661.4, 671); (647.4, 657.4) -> 1.00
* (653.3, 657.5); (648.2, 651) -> 1.01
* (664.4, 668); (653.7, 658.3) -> 0.97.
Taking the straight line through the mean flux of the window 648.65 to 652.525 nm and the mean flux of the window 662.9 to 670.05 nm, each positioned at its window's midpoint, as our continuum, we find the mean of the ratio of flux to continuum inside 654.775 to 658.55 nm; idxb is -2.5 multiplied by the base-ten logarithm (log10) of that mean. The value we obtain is 0.015 mag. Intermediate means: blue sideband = 24.6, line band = 24.1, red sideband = 24.3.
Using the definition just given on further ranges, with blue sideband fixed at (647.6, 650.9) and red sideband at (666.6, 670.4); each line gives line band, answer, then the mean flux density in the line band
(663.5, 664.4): 0.02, 24.4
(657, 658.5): -0.05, 25.6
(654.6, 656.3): 0.06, 23.2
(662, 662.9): -0.08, 26.5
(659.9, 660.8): 0.01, 24.3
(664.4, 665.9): 0.01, 24.5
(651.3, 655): -0.05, 25.5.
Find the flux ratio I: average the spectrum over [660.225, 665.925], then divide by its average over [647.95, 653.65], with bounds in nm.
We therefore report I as 1.00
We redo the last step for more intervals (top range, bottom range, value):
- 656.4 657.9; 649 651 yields 1.03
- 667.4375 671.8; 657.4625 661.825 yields 0.96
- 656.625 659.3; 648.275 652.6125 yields 1.03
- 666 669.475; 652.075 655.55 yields 0.97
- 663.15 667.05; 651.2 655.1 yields 0.92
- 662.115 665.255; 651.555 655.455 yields 0.95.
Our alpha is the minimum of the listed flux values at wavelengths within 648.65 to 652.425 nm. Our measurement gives 22.5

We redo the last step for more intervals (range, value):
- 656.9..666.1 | 20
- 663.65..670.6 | 21.5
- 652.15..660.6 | 19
